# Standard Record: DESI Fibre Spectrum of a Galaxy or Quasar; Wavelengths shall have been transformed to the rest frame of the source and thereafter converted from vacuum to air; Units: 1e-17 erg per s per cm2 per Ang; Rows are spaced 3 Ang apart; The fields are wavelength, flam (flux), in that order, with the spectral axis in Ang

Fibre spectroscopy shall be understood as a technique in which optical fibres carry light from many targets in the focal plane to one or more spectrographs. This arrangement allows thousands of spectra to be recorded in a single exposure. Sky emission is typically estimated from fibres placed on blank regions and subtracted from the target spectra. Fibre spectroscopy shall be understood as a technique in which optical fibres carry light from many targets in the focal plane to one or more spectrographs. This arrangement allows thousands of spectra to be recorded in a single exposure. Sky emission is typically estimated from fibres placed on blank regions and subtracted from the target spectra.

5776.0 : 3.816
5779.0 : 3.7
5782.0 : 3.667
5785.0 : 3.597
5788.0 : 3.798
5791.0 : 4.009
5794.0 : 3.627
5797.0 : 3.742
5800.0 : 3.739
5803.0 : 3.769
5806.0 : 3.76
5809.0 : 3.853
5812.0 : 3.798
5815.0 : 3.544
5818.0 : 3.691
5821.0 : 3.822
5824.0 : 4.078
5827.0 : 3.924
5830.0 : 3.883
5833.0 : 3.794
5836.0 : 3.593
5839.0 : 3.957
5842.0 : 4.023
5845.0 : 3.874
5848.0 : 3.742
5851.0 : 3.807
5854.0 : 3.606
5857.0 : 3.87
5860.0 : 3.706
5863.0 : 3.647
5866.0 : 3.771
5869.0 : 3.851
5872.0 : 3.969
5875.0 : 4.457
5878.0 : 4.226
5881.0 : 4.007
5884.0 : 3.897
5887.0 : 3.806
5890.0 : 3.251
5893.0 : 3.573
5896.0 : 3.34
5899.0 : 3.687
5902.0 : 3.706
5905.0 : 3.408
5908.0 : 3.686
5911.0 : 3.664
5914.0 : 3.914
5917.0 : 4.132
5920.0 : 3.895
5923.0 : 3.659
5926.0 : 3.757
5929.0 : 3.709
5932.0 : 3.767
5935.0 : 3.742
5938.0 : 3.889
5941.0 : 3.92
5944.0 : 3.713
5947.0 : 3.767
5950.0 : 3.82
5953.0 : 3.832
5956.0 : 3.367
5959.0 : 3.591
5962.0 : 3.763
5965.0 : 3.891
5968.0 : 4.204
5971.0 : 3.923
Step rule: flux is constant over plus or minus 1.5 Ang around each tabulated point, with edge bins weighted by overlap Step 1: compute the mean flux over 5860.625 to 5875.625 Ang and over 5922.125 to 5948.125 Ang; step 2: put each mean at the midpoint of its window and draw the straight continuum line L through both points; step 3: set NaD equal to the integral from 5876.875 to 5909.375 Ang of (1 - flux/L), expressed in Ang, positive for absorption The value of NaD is 1.4 Ang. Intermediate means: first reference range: 3.9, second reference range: 3.77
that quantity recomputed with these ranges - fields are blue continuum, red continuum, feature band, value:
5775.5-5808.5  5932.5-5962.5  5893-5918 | 0.4 Ang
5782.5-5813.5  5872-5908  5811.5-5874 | -0.8 Ang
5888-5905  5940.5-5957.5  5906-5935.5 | -1.5 Ang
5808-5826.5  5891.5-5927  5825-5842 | -0.3 Ang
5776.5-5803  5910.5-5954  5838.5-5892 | -1.1 Ang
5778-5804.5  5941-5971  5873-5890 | -1.1 Ang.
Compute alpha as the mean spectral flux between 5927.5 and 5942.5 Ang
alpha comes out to 3.81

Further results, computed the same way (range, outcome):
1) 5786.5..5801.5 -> 3.78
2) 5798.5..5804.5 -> 3.75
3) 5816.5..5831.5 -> 3.88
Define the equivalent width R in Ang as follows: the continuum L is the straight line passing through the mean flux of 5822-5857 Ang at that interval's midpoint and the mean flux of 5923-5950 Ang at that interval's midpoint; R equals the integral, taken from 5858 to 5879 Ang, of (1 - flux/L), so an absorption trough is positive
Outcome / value -0.6 Ang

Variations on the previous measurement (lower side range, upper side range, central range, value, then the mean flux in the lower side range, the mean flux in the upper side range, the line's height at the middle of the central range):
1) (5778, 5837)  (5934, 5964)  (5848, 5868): 0.1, 3.77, 3.74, 3.76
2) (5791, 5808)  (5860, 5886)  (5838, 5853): 0.1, 3.76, 3.96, 3.88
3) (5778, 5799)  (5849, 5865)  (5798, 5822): -0.1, 3.74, 3.73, 3.73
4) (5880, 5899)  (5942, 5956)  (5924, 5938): -0.2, 3.64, 3.74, 3.71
